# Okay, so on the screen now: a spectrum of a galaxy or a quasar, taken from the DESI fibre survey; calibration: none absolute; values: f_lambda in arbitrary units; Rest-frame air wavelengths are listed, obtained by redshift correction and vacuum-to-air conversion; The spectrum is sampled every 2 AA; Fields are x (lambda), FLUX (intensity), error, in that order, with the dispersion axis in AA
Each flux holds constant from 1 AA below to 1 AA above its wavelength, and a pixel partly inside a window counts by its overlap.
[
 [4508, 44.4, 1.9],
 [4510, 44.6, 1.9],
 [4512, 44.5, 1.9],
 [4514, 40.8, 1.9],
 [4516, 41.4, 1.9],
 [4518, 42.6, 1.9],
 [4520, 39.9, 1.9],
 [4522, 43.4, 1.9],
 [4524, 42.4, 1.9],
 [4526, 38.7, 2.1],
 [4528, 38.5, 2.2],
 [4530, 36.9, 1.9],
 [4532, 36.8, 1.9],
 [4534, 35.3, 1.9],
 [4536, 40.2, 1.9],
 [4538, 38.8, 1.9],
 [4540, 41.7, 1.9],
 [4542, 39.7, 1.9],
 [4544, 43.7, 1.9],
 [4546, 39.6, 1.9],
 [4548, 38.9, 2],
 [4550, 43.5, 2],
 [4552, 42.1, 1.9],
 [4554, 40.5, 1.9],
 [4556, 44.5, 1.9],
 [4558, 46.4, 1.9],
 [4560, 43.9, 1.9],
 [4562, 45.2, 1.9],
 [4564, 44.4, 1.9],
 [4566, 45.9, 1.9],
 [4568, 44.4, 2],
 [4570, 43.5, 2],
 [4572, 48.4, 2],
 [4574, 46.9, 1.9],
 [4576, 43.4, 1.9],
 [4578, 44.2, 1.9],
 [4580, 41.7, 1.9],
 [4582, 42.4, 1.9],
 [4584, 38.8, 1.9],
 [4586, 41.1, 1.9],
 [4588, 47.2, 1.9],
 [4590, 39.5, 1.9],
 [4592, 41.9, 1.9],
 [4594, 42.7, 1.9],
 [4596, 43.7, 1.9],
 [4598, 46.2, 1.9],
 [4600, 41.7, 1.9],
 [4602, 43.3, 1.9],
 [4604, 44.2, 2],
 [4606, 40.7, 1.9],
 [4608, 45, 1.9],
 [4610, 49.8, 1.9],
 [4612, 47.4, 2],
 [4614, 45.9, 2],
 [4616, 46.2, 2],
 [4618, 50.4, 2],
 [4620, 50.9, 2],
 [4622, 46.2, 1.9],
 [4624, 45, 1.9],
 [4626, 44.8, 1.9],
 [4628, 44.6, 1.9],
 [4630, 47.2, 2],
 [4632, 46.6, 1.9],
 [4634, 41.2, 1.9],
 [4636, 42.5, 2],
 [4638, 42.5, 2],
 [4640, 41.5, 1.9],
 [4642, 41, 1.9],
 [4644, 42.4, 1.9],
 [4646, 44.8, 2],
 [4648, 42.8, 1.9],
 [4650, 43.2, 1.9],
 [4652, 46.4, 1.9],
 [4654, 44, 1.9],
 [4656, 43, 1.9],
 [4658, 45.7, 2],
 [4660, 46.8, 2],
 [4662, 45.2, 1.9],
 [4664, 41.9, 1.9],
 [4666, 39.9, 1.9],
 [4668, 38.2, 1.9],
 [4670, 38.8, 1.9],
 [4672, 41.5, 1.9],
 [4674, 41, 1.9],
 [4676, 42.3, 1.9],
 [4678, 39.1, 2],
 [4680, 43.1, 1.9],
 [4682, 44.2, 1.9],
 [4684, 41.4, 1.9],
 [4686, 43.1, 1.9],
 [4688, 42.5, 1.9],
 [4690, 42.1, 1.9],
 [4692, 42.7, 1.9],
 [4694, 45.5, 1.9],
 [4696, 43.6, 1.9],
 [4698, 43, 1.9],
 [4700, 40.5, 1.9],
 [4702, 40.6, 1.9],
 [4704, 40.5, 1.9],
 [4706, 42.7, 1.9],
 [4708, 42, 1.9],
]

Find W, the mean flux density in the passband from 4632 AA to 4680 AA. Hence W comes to 42.5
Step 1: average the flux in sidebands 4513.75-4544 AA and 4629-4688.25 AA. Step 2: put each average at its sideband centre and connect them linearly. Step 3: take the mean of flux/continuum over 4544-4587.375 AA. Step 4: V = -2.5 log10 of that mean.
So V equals -0.07 mag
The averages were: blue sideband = 39.9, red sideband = 42.8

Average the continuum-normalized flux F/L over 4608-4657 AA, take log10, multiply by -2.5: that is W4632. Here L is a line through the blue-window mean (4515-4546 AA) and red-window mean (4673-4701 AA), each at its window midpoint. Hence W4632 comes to -0.09 mag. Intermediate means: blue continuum 40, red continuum 42.4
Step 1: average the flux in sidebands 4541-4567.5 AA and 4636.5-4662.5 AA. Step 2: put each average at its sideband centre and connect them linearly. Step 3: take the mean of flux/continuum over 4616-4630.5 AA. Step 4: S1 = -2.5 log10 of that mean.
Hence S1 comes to -0.08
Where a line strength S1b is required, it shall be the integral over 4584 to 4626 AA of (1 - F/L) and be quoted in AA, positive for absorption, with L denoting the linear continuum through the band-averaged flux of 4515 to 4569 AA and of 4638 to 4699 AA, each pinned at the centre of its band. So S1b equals -2.7 AA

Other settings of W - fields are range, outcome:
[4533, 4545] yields 39.9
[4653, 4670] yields 42.8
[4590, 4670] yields 44.2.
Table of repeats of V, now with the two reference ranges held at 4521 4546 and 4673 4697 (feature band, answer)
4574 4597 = -0.05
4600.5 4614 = -0.10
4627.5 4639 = -0.06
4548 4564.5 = -0.09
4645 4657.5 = -0.06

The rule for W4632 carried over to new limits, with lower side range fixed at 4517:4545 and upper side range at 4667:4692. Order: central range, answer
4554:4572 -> -0.11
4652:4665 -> -0.08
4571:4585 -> -0.08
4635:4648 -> -0.04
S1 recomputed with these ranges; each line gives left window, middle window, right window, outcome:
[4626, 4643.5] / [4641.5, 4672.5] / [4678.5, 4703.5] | 0.005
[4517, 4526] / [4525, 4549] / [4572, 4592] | 0.080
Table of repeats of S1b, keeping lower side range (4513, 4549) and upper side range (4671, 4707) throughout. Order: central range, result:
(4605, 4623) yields -2.54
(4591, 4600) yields -0.56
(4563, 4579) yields -1.82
